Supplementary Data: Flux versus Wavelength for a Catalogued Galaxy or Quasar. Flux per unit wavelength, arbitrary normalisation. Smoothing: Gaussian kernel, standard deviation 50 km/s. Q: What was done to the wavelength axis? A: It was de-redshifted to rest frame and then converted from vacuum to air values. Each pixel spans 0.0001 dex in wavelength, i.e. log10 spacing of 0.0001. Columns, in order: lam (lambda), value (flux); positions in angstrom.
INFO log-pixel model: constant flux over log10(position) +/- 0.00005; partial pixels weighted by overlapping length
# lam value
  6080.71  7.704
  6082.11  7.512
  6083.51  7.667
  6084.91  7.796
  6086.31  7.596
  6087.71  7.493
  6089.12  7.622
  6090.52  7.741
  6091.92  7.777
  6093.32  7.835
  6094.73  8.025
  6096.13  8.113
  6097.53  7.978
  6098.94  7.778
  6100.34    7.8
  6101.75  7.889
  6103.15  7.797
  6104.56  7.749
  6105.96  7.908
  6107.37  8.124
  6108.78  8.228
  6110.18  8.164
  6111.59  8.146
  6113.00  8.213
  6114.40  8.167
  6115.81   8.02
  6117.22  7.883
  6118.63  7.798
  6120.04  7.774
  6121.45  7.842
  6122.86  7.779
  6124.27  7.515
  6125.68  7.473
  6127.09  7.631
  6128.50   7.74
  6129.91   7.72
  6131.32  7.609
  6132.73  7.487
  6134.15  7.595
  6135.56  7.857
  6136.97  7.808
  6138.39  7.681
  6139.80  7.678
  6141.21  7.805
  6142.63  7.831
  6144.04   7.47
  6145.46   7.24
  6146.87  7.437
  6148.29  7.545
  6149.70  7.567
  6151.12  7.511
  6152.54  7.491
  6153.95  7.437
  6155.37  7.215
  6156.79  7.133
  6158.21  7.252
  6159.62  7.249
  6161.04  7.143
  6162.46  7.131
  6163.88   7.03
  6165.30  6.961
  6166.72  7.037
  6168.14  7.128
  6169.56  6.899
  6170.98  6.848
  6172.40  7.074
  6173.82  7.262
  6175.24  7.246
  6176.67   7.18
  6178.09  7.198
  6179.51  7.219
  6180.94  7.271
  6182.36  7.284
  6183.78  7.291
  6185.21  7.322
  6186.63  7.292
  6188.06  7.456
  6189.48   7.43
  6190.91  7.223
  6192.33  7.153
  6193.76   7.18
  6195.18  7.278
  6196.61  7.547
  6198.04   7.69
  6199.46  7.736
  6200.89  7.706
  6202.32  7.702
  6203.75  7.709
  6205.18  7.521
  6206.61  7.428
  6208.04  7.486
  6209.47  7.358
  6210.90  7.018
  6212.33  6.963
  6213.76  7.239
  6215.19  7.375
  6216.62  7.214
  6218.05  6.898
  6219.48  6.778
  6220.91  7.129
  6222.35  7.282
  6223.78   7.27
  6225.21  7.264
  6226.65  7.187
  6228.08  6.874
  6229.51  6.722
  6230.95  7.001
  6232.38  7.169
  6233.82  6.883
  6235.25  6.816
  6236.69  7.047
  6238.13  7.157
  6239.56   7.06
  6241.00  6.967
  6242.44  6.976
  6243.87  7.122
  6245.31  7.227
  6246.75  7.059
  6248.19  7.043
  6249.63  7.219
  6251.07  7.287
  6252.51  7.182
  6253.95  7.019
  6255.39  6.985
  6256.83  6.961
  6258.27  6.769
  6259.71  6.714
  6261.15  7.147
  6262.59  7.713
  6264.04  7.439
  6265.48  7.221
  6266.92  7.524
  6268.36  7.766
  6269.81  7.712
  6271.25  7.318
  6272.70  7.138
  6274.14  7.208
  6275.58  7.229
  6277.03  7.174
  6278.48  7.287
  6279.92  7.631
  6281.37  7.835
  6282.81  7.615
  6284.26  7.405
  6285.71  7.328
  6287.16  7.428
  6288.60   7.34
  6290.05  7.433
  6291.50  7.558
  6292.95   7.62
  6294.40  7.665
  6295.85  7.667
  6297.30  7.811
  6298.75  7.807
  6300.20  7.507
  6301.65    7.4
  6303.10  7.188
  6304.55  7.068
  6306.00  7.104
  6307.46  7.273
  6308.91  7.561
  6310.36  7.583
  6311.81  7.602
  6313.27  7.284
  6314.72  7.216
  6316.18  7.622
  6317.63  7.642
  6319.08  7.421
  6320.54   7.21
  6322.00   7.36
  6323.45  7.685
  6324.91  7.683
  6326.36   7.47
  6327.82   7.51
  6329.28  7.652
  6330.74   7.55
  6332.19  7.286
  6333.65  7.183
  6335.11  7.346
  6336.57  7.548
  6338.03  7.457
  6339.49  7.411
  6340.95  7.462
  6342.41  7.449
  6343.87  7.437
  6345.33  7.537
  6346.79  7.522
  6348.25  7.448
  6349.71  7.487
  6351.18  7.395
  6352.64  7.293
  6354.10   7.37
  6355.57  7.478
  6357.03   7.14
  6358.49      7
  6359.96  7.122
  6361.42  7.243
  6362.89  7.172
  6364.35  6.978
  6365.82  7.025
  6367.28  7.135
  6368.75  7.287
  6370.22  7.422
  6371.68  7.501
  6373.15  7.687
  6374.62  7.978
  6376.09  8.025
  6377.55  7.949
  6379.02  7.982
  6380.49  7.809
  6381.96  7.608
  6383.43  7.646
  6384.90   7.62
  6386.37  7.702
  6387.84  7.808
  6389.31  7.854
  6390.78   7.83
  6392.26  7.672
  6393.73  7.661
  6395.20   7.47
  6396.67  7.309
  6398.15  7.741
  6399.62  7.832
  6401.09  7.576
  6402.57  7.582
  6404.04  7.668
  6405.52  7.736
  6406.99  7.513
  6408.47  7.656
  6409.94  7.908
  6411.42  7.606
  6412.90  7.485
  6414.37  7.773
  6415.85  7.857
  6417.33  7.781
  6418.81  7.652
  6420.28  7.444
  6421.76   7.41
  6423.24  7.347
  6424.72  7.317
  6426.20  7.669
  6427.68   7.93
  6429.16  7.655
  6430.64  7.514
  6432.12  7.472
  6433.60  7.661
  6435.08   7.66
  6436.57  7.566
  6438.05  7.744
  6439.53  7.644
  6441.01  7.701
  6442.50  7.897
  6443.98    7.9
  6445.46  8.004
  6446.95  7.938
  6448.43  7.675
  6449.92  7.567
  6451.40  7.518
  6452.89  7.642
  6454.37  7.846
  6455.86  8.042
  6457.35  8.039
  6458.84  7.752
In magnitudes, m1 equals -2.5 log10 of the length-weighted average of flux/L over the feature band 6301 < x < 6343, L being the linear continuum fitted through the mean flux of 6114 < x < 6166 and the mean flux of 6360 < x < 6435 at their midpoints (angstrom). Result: 0.02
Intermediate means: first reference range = 7.55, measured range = 7.42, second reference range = 7.6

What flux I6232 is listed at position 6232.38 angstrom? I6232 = 7.169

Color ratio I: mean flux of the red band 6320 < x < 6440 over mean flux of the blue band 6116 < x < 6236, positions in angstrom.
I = 1.0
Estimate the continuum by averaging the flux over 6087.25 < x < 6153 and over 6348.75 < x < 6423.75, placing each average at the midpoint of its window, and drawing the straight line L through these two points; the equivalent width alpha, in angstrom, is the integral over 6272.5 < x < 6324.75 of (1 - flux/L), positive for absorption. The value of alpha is 1.2 angstrom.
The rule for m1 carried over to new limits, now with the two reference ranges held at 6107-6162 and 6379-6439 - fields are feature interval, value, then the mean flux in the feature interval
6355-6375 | 0.05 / 7.29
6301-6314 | 0.05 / 7.34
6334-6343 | 0.03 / 7.43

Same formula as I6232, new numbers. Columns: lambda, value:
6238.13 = 7.157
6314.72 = 7.216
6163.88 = 7.03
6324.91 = 7.683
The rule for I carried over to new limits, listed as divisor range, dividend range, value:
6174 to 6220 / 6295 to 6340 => 1.02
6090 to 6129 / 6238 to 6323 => 0.93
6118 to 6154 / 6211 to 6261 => 0.92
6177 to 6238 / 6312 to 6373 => 1.02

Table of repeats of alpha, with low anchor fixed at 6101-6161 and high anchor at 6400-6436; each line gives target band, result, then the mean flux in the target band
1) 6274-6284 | 0.29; 7.44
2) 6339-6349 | 0.22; 7.47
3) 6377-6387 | -0.17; 7.75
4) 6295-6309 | 0.39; 7.43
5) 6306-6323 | 0.50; 7.42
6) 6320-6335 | 0.37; 7.46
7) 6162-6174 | 1.02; 7.03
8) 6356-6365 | 0.60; 7.13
